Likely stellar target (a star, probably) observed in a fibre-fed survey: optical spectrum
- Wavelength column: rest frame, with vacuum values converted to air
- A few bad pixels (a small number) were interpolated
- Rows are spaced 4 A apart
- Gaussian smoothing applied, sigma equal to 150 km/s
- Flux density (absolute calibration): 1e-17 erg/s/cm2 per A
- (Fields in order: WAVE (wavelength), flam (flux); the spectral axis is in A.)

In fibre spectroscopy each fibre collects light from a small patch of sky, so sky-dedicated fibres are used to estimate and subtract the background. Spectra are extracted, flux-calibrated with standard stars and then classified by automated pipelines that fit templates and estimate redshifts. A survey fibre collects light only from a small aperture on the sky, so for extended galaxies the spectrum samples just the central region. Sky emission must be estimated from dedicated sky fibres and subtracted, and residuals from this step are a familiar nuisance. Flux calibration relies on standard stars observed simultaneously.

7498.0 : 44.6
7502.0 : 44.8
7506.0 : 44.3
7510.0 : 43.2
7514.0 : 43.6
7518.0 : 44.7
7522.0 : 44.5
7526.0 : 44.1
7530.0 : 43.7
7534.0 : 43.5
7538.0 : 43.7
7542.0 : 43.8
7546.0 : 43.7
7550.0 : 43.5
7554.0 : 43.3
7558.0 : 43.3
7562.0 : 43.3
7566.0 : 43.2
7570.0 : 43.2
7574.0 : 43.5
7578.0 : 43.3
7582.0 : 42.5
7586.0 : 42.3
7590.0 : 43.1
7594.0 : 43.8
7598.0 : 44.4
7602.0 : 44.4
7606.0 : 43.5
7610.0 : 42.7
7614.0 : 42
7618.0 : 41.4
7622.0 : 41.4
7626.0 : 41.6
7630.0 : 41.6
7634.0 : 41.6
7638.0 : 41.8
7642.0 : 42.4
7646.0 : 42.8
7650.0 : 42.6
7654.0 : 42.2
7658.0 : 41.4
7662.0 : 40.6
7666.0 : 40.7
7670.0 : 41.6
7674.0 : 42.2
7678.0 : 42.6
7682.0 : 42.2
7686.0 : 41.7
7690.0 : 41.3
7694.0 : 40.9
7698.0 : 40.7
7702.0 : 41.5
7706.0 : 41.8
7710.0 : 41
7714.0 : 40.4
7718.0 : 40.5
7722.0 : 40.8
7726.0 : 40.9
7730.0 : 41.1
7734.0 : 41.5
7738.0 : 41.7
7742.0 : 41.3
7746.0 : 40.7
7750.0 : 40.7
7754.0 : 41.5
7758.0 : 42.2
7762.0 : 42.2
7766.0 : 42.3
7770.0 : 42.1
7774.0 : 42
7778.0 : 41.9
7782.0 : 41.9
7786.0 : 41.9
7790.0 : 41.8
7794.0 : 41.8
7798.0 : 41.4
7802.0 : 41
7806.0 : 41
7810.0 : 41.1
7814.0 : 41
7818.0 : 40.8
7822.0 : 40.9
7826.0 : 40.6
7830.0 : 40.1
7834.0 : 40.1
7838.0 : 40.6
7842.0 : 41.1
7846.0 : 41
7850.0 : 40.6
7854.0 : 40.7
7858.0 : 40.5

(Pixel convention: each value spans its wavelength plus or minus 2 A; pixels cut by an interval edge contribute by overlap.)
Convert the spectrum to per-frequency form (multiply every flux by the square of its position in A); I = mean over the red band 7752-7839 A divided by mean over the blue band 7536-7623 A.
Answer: 1.0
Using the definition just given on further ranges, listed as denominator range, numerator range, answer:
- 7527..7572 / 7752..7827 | 1.02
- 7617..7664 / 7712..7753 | 1.00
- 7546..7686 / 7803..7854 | 1.01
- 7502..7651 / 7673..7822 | 1.00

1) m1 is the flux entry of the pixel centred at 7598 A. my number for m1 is 44.4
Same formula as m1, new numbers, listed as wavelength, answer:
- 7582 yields 42.5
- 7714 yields 40.4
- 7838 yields 40.6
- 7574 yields 43.5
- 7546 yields 43.7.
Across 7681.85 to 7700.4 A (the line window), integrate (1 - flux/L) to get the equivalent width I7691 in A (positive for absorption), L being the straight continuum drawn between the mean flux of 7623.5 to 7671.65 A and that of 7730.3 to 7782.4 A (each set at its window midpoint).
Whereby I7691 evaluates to 0.19 A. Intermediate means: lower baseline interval 41.7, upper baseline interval 41.7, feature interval 41.3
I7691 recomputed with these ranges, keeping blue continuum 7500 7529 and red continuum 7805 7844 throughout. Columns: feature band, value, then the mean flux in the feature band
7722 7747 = 0.3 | 41.2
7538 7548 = 0.0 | 43.7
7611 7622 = 0.3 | 41.7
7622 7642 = 0.5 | 41.7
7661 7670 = 0.3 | 40.9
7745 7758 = 0.1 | 41.2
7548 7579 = 0.2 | 43.3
